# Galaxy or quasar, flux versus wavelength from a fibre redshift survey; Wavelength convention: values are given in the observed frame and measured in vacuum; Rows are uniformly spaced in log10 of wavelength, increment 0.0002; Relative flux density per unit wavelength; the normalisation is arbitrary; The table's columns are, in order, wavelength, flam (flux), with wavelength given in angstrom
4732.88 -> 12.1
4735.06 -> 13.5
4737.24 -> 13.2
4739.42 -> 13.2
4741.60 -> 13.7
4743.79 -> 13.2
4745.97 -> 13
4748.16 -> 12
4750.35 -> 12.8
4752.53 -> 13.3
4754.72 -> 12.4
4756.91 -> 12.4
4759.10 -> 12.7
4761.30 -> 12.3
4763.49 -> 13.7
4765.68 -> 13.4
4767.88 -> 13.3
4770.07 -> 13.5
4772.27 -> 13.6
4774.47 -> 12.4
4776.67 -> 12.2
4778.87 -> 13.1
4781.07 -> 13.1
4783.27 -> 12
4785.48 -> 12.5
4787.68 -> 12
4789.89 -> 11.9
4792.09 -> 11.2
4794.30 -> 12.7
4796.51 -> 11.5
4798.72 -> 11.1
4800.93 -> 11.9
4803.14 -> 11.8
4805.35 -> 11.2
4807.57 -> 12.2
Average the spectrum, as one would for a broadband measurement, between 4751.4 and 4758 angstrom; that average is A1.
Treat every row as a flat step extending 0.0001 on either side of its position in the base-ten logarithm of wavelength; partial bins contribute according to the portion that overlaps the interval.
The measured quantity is 12.7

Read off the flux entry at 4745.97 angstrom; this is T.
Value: 13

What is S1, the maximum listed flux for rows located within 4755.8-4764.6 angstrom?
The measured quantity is 13.7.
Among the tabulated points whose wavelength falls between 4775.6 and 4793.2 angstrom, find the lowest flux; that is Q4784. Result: 11.2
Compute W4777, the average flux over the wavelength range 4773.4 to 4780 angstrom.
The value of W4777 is 12.6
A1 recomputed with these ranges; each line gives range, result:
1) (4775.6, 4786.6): 12.6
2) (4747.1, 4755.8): 12.6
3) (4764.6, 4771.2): 13.4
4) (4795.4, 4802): 11.5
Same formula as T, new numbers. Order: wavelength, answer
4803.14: 11.8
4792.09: 11.2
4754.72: 12.4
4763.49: 13.7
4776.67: 12.2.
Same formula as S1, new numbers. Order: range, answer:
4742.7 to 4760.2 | 13.3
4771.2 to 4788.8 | 13.6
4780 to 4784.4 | 13.1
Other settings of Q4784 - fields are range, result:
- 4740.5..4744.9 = 13.2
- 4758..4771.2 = 12.3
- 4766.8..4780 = 12.2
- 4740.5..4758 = 12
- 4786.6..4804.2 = 11.1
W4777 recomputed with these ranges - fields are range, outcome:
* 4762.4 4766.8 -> 13.5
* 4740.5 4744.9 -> 13.5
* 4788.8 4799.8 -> 11.7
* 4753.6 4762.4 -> 12.4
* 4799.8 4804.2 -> 11.9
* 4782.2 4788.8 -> 12.2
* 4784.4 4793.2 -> 11.9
